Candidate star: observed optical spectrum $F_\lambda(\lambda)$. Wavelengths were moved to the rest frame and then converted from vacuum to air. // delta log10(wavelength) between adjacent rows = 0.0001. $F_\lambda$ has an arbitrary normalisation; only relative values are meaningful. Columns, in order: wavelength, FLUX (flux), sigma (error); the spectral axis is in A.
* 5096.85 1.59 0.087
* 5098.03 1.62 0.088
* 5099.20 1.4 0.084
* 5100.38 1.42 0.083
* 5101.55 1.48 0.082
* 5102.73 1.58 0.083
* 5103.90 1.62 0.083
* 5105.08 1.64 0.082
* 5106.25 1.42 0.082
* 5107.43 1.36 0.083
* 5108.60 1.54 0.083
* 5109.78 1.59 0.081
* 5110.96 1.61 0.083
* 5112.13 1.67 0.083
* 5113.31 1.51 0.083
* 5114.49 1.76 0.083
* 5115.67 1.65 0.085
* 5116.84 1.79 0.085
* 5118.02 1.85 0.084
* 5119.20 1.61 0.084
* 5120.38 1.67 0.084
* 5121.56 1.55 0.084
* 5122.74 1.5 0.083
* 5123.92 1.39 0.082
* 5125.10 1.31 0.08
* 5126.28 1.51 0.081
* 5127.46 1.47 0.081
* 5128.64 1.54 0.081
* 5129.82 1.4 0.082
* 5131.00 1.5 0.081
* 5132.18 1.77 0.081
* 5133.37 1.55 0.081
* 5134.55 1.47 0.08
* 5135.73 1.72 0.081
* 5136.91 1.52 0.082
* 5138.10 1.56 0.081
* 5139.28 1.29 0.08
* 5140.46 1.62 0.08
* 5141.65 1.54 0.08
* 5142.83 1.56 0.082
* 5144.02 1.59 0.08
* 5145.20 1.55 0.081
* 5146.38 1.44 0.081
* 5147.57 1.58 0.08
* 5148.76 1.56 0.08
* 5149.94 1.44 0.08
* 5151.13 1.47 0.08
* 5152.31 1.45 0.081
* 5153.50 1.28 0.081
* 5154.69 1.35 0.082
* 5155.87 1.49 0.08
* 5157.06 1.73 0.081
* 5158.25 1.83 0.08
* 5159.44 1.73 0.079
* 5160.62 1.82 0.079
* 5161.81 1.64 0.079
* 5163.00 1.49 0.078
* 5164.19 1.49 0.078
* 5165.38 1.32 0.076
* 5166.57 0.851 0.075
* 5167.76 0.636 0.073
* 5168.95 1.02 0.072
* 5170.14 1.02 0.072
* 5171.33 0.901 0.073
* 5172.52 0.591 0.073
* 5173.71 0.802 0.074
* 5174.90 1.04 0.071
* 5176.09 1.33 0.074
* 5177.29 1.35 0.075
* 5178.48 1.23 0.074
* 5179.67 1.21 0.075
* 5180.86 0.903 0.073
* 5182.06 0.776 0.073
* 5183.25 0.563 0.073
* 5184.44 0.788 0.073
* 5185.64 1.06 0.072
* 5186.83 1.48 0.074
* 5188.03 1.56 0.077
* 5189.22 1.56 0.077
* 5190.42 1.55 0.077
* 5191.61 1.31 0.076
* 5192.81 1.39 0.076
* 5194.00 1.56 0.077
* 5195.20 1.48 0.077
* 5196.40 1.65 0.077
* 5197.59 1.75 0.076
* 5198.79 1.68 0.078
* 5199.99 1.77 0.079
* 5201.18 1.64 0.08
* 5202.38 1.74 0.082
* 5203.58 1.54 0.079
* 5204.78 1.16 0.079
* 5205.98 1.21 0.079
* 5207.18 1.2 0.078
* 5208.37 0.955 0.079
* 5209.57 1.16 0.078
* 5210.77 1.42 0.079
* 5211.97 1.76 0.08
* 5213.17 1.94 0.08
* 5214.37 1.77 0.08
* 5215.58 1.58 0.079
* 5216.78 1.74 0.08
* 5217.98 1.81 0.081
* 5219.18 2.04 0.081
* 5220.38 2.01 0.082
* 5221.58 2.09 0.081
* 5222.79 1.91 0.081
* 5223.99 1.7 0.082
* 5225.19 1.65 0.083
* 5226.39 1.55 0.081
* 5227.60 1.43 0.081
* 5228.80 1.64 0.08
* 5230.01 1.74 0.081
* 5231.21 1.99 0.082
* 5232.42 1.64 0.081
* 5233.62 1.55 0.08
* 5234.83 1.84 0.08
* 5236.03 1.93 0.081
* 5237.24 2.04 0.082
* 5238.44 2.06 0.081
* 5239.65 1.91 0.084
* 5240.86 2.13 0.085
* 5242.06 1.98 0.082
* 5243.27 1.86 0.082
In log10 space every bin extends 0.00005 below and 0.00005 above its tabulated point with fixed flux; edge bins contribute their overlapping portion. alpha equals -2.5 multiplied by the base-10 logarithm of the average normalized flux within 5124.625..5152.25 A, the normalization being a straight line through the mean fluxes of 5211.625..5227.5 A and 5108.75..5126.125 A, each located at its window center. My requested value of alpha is 0.08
